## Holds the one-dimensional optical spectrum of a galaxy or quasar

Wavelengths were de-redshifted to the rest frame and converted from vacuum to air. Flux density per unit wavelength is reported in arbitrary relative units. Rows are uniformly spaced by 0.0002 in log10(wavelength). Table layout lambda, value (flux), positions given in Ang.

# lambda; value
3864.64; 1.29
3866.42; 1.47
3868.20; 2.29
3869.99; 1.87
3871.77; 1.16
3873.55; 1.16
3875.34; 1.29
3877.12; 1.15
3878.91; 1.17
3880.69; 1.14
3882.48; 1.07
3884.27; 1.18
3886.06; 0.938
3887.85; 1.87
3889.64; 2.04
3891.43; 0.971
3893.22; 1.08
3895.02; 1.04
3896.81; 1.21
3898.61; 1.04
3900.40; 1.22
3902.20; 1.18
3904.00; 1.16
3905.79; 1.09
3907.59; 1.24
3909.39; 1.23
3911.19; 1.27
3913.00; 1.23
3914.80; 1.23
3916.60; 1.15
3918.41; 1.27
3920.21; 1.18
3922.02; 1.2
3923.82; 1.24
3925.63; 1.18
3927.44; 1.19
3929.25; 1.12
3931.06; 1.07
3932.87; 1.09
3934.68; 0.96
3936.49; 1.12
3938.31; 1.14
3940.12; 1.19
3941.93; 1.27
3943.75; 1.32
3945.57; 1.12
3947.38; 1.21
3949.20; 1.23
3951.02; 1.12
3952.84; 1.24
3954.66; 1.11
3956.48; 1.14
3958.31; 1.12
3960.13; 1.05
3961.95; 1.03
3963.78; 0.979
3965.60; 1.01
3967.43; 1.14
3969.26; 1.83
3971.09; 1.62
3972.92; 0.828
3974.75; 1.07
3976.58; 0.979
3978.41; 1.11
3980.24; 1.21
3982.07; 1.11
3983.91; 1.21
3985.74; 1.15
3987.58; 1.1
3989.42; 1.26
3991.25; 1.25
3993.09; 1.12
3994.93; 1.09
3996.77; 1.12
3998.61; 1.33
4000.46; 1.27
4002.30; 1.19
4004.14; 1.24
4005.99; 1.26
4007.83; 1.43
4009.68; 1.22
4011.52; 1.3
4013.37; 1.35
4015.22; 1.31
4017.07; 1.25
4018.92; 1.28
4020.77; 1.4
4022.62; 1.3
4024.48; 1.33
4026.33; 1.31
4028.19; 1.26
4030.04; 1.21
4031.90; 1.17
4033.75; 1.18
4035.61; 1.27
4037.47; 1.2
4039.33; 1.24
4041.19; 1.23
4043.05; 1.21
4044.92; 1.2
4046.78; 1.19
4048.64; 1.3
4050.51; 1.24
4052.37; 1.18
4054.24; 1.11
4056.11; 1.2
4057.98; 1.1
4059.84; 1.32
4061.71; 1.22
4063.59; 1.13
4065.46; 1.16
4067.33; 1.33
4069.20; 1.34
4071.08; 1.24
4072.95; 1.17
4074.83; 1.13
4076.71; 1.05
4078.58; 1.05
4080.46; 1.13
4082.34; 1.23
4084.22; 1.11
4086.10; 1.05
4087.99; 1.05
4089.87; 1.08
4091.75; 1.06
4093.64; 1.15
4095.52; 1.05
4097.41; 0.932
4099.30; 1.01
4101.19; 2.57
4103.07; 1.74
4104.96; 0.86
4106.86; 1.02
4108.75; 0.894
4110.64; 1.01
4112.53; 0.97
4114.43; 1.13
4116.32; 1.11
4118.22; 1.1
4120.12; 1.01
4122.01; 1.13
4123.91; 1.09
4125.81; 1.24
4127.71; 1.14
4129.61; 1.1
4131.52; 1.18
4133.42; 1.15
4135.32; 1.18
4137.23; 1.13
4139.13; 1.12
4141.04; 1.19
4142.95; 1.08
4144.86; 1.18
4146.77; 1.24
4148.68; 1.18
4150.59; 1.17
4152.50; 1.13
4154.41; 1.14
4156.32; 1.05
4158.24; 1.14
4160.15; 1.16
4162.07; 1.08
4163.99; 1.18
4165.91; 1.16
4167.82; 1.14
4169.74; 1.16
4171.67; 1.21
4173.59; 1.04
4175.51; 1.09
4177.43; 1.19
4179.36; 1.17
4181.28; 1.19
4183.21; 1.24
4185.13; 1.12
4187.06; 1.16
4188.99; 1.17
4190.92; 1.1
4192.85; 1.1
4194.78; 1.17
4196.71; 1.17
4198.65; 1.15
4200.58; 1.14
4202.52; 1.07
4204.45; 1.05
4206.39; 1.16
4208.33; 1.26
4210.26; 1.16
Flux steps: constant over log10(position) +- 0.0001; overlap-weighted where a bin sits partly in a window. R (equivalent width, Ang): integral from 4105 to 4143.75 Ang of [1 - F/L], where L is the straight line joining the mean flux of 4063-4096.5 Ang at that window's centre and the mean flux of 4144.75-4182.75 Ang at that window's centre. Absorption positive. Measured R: 1.8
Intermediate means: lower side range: 1.14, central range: 1.09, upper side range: 1.15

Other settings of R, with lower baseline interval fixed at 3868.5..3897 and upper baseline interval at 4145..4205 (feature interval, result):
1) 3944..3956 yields 0.8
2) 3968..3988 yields 0.7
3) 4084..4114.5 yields 0.6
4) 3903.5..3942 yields 3.1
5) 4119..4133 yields 0.5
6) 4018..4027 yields -0.7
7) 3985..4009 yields 0.4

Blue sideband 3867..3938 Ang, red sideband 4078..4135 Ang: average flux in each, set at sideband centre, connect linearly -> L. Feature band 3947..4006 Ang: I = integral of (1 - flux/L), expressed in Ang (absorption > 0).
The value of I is 1.6 Ang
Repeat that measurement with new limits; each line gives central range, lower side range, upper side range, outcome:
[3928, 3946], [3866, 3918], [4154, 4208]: 1.6 Ang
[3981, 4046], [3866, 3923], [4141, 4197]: -1.0 Ang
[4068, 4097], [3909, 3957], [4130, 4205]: 0.8 Ang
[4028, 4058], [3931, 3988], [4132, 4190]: -1.4 Ang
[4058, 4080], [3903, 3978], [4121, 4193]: -0.6 Ang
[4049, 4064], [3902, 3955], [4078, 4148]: -0.5 Ang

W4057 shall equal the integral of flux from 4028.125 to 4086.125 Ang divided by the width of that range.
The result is 1.19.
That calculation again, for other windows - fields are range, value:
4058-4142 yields 1.16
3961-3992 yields 1.17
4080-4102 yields 1.19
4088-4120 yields 1.16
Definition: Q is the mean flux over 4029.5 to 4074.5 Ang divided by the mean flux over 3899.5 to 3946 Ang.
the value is 1.0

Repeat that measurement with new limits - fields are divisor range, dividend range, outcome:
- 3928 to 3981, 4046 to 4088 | 1.02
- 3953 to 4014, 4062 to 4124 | 0.97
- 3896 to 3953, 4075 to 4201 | 0.97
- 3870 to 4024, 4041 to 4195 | 0.96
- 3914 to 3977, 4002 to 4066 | 1.07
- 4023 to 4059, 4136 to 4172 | 0.94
